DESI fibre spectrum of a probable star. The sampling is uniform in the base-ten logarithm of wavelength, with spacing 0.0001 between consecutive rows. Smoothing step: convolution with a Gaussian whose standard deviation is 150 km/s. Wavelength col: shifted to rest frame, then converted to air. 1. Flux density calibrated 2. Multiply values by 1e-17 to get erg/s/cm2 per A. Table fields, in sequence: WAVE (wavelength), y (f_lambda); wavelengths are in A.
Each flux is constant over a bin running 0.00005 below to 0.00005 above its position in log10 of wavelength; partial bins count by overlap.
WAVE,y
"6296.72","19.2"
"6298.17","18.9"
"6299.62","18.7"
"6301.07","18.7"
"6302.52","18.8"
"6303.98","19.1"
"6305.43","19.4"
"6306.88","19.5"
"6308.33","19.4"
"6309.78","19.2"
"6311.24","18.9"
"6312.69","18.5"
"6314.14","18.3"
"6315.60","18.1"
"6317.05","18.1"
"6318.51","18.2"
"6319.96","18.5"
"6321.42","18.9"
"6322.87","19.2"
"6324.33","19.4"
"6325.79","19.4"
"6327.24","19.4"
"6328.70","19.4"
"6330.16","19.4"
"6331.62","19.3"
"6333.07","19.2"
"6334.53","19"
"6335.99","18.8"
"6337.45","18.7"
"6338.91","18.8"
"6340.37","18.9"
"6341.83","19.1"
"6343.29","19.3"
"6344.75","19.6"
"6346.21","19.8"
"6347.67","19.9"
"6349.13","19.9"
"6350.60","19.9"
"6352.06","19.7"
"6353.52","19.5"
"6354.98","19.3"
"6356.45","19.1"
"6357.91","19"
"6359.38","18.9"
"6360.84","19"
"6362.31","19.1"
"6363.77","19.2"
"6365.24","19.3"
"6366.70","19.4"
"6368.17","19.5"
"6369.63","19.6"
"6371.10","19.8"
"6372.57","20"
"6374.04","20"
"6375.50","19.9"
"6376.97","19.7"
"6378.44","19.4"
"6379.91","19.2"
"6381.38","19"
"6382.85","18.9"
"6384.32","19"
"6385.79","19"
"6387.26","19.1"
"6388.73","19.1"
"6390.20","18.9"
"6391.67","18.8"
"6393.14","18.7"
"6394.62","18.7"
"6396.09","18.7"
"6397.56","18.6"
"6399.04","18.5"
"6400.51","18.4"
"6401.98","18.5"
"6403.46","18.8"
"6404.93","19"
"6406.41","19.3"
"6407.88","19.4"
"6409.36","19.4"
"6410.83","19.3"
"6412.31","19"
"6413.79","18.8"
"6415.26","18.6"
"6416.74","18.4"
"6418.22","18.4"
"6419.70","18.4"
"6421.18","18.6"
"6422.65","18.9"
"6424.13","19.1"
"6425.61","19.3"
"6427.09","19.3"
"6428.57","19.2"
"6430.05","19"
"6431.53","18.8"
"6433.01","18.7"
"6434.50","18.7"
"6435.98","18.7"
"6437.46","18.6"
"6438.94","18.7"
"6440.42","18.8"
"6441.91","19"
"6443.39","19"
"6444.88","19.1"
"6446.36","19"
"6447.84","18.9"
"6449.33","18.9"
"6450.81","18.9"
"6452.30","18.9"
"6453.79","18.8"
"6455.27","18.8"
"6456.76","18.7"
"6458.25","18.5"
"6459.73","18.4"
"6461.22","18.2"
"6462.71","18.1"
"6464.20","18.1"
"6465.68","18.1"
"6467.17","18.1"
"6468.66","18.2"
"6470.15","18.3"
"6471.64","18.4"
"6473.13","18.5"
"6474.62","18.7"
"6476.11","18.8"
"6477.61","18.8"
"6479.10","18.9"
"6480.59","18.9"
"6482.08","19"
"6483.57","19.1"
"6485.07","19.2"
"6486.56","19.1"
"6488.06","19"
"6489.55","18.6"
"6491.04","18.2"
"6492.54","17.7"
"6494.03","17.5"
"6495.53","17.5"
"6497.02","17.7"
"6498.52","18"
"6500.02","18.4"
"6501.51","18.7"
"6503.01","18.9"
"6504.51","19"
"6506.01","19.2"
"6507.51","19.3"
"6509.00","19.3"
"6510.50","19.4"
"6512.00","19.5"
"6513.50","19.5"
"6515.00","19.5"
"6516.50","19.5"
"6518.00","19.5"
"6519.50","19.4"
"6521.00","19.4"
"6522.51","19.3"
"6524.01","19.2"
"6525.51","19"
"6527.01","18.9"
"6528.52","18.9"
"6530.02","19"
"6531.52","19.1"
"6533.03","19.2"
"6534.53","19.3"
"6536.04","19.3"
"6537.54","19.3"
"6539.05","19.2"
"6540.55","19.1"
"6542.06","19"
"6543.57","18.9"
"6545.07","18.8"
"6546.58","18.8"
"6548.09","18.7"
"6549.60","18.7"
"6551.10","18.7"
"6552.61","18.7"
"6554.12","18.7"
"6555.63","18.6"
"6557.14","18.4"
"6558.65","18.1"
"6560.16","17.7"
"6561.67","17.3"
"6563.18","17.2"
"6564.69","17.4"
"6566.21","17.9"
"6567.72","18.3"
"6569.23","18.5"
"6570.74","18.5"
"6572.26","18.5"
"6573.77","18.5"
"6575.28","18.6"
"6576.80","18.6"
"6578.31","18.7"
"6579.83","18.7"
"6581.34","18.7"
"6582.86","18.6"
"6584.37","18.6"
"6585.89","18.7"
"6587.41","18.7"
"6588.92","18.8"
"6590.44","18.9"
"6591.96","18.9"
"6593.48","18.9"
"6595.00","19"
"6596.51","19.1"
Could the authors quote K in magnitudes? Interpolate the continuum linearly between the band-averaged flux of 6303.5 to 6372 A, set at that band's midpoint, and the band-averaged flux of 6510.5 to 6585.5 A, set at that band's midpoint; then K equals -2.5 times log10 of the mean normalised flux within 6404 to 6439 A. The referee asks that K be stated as 0.01 mag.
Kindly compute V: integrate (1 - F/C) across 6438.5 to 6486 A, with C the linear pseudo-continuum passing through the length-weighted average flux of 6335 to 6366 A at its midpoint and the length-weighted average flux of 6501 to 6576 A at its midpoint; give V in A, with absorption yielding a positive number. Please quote 0.8 A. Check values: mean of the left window 19.3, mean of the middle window 18.7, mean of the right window 18.8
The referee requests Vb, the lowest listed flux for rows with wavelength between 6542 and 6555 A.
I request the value 18.7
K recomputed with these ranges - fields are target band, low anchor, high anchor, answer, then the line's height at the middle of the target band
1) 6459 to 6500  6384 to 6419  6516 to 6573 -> 0.02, 18.8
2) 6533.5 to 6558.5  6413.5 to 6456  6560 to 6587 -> -0.03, 18.4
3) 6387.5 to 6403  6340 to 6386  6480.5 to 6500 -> 0.03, 19.2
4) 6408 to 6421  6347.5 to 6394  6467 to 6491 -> 0.02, 19.1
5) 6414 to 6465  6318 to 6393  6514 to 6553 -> 0.02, 19.2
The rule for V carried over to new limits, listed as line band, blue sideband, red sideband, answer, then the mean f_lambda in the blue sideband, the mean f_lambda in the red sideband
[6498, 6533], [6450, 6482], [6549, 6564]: -1.5 A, 18.5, 18.2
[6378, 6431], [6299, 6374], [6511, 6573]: 0.4 A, 19.2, 18.8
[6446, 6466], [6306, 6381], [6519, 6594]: 0.4 A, 19.2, 18.7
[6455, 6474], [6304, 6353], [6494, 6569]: 0.6 A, 19.1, 18.8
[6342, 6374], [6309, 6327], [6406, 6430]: -1.1 A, 18.7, 19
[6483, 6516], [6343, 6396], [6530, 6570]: 0.1 A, 19.3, 18.6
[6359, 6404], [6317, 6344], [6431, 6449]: -0.5 A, 19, 18.8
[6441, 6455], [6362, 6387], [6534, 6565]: 0.1 A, 19.4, 18.6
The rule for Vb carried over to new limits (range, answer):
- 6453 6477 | 18.1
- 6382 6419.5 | 18.4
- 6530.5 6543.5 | 19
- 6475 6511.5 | 17.5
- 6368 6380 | 19.2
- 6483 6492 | 18.2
